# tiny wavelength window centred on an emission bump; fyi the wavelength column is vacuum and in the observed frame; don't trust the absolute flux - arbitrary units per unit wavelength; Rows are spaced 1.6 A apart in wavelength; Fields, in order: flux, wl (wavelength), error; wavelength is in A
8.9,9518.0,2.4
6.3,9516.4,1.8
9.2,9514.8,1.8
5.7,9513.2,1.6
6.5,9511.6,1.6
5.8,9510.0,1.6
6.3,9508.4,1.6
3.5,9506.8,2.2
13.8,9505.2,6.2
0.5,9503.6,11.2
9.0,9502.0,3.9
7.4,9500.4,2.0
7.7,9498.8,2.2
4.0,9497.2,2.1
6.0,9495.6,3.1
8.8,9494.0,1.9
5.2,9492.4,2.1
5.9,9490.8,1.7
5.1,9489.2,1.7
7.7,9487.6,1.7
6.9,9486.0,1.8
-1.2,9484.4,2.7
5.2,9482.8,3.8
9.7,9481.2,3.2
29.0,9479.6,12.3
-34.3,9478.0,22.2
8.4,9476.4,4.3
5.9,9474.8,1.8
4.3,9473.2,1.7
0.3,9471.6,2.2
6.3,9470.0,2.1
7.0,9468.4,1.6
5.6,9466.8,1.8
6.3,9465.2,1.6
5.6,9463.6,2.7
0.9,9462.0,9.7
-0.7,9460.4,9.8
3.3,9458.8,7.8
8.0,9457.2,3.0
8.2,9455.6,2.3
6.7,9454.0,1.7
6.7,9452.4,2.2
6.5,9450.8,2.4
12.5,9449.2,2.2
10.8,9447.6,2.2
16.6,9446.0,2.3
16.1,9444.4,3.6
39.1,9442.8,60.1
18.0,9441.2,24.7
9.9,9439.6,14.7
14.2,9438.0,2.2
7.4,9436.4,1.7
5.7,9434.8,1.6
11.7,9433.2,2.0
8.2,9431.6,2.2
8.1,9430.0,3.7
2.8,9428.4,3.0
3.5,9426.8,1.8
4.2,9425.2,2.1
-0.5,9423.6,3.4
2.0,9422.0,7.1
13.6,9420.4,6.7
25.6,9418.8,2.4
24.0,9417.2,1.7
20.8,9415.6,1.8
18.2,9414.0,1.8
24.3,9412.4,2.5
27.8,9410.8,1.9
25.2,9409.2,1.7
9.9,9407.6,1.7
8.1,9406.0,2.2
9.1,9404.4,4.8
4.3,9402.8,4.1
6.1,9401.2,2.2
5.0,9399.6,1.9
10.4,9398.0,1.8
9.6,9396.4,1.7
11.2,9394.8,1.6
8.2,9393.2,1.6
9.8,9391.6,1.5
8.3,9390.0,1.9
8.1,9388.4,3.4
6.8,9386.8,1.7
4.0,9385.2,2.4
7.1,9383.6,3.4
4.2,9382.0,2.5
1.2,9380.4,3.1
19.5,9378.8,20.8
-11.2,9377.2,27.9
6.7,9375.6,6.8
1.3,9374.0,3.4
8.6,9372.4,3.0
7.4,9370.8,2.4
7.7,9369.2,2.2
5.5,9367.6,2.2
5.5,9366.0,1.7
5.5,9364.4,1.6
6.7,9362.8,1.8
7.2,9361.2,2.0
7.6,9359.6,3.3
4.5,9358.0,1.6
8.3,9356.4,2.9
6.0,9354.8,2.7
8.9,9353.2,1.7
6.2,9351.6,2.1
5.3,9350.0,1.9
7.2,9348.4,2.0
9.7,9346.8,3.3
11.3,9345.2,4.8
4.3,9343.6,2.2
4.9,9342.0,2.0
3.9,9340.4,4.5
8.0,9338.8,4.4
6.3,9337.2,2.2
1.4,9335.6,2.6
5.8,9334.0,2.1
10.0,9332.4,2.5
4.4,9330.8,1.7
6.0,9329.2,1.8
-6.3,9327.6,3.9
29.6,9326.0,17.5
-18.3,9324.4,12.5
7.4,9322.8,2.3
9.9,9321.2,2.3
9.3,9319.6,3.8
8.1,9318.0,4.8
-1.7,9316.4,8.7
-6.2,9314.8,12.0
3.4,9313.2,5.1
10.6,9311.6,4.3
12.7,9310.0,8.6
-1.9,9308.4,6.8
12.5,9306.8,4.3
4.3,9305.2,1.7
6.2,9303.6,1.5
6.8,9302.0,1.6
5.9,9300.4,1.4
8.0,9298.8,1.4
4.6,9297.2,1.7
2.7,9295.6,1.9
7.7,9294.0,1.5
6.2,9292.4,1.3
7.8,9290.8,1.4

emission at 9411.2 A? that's Halpha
